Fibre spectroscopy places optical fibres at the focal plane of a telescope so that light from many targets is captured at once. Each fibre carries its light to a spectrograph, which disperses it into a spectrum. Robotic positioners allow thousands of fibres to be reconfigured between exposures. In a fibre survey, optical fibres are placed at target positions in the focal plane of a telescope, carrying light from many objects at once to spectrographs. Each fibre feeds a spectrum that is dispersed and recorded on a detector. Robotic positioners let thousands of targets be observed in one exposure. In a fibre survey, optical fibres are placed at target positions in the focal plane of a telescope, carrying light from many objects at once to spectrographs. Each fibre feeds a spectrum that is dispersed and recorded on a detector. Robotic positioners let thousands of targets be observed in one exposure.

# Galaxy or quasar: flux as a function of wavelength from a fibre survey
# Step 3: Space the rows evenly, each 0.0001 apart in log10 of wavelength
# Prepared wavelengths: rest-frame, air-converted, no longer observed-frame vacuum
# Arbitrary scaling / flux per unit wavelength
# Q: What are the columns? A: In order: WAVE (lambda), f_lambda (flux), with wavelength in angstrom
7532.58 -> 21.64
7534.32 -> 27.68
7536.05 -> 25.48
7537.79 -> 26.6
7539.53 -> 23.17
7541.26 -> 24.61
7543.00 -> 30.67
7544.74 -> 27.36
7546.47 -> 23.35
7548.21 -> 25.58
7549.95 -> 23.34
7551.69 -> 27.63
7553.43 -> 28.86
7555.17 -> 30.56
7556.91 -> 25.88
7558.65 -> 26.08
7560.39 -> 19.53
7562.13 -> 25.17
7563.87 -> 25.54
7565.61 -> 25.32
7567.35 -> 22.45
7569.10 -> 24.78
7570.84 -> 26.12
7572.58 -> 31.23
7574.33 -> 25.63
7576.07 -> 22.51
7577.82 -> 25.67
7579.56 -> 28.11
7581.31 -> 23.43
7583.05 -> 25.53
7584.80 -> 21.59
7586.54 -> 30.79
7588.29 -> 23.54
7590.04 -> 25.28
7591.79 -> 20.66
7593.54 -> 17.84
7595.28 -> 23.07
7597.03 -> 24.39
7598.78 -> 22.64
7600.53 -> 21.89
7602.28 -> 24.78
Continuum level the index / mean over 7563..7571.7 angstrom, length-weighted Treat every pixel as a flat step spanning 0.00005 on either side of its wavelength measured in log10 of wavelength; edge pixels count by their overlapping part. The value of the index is 24.8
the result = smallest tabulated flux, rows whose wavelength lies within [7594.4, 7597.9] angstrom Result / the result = 23.07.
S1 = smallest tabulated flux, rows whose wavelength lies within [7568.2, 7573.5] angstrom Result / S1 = 24.78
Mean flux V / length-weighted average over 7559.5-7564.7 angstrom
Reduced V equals 23.4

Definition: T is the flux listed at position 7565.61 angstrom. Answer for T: 25.32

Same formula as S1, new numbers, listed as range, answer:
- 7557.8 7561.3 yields 19.53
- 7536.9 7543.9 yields 23.17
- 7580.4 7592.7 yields 20.66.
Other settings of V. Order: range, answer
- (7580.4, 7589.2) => 25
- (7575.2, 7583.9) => 25.1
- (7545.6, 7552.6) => 25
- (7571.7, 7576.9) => 26.5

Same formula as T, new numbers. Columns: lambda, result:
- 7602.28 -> 24.78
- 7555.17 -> 30.56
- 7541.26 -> 24.61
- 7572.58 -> 31.23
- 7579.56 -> 28.11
